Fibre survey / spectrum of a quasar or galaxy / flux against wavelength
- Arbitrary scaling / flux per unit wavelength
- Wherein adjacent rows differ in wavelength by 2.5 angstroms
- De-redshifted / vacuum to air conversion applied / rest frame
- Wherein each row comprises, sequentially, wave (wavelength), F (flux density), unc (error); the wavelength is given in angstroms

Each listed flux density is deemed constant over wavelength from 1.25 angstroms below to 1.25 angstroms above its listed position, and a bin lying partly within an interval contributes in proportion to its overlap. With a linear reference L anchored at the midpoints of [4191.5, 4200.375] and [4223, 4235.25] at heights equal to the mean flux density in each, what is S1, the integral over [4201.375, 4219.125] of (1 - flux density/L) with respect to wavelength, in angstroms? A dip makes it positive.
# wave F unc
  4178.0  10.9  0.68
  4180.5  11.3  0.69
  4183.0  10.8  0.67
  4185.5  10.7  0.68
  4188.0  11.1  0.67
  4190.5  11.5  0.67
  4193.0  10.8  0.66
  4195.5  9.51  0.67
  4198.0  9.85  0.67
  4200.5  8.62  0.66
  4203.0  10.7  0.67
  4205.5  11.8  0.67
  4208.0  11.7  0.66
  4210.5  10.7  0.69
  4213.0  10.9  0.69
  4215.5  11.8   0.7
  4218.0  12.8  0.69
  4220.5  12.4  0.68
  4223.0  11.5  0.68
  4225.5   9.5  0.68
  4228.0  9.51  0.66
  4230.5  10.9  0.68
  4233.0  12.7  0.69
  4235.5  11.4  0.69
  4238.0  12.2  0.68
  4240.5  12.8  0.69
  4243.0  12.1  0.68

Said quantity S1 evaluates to -1.9 angstroms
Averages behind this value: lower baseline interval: 9.91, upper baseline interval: 10.8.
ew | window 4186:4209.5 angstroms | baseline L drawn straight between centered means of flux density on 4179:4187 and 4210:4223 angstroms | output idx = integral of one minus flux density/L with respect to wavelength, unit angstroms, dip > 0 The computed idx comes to 1.4 angstroms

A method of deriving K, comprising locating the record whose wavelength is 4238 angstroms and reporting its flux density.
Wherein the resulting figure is 12.2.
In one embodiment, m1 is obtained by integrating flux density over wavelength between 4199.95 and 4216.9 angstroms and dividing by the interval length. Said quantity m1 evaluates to 11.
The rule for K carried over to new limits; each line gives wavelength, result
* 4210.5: 10.7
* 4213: 10.9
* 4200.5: 8.62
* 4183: 10.8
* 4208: 11.7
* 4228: 9.51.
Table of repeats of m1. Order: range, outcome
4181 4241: 11.1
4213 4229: 11.3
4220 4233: 10.9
